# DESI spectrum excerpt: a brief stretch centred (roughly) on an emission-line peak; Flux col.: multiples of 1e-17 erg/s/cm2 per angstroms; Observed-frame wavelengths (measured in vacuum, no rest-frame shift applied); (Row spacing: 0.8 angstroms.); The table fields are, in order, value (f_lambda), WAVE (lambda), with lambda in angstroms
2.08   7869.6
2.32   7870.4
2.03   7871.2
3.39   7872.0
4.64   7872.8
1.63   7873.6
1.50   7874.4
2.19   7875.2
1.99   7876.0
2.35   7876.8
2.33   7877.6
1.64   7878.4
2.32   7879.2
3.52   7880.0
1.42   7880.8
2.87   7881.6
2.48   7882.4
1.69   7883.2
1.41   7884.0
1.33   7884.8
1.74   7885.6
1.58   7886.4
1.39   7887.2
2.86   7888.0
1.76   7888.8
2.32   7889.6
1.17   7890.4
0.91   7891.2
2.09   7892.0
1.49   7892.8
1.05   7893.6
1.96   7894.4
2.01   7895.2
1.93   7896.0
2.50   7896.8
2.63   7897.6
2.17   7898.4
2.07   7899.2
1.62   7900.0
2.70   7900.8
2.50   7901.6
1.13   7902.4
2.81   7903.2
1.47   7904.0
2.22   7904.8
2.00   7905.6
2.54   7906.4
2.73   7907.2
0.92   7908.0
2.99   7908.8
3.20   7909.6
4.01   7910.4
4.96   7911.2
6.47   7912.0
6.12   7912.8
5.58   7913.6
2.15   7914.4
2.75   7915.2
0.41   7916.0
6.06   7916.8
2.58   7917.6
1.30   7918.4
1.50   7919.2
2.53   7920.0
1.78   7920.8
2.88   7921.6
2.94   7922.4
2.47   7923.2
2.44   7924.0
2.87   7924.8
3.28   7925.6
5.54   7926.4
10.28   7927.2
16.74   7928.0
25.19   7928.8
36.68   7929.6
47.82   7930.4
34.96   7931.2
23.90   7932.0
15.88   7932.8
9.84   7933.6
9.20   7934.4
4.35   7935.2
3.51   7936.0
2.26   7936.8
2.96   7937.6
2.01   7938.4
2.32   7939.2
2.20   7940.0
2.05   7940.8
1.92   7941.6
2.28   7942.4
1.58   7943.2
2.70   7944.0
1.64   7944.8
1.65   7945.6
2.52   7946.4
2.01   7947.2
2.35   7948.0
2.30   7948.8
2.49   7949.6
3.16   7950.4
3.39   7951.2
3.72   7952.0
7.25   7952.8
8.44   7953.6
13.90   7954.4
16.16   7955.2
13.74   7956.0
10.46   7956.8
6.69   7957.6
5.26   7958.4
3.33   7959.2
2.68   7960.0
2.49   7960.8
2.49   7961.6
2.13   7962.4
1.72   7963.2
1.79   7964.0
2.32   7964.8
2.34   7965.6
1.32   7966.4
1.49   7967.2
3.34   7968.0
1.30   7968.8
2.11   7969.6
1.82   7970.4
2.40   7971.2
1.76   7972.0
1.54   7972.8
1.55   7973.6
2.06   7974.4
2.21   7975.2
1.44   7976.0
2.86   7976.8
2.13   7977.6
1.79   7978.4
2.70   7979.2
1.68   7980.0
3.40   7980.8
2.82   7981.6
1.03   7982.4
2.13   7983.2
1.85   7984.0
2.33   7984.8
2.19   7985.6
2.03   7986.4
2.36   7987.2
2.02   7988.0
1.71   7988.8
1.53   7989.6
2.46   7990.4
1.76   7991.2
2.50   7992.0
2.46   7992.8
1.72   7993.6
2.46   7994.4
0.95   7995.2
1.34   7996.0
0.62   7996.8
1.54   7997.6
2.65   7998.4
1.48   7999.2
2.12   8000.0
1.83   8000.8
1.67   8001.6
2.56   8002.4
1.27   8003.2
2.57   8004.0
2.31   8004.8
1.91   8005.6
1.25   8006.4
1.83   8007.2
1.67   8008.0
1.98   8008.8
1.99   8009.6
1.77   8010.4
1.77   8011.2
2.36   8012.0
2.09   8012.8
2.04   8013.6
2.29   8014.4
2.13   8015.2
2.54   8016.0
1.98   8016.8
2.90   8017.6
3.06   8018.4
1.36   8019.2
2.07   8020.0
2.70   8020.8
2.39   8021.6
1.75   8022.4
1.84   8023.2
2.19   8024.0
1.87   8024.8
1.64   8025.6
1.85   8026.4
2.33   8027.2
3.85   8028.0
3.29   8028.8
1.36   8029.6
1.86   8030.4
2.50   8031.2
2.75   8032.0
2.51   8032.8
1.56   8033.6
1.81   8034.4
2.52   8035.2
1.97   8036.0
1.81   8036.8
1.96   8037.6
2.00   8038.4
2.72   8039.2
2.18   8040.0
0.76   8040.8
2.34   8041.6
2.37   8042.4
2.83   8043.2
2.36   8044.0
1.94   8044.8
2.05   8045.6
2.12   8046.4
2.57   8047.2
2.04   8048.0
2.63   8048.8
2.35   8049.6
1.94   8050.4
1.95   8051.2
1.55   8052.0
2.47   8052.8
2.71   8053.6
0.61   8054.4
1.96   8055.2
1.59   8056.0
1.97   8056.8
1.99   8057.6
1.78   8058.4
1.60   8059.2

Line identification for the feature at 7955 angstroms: [N II]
